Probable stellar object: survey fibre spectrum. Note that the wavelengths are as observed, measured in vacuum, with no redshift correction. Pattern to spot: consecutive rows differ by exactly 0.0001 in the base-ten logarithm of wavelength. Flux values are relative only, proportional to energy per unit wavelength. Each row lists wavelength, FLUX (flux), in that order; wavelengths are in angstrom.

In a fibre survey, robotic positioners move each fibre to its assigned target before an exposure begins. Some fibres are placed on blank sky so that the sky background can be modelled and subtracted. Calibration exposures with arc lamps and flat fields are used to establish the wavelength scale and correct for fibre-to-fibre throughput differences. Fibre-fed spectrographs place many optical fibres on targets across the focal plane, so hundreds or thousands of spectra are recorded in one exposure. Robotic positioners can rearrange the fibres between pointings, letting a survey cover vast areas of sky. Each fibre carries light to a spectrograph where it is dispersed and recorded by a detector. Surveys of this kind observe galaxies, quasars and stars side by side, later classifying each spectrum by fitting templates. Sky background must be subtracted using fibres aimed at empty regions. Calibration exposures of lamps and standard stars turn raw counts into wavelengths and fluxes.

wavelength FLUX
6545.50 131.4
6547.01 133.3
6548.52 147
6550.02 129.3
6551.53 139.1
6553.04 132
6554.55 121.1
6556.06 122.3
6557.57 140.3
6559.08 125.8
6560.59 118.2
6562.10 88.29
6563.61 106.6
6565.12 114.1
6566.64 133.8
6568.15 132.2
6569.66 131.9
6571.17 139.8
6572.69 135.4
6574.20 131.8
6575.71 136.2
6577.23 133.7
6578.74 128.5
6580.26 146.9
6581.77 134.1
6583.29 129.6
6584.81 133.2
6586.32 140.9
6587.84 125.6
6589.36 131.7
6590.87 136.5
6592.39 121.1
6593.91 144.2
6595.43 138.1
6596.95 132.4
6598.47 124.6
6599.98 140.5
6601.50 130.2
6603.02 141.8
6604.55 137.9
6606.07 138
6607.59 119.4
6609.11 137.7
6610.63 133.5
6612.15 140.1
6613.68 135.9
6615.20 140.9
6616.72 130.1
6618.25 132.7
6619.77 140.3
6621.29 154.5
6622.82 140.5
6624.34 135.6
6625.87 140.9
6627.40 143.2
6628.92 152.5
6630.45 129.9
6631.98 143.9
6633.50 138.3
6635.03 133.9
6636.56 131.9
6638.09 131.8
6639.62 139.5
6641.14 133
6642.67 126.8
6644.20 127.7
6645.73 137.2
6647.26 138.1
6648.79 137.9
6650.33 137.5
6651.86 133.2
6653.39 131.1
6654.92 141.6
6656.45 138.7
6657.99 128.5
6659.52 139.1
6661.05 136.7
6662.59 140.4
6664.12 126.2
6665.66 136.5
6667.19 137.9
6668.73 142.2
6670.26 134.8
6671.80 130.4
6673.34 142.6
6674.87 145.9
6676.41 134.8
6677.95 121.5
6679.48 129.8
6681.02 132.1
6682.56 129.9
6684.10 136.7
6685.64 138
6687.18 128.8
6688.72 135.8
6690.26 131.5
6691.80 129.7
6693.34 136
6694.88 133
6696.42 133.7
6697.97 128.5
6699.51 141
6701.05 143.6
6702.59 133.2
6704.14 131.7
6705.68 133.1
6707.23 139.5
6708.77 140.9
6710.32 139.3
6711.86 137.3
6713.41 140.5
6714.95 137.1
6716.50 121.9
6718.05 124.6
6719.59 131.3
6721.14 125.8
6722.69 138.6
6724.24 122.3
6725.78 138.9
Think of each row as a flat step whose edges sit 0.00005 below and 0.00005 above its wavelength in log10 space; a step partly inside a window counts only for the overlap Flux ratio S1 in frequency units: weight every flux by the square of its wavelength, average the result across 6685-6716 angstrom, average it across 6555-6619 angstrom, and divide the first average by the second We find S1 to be 1.07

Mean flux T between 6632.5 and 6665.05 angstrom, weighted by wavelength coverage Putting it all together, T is 135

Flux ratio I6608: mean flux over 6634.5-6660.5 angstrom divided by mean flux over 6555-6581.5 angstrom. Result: 1.06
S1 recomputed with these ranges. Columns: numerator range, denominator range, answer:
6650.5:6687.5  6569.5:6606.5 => 1.03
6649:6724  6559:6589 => 1.08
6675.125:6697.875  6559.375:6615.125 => 1.04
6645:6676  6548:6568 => 1.13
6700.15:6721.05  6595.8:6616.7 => 1.03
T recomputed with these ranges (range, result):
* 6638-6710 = 135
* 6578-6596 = 134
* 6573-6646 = 136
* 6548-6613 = 131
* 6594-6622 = 136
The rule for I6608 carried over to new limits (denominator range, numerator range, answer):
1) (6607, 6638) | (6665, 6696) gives 0.98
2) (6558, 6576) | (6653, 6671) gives 1.09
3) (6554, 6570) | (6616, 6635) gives 1.16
